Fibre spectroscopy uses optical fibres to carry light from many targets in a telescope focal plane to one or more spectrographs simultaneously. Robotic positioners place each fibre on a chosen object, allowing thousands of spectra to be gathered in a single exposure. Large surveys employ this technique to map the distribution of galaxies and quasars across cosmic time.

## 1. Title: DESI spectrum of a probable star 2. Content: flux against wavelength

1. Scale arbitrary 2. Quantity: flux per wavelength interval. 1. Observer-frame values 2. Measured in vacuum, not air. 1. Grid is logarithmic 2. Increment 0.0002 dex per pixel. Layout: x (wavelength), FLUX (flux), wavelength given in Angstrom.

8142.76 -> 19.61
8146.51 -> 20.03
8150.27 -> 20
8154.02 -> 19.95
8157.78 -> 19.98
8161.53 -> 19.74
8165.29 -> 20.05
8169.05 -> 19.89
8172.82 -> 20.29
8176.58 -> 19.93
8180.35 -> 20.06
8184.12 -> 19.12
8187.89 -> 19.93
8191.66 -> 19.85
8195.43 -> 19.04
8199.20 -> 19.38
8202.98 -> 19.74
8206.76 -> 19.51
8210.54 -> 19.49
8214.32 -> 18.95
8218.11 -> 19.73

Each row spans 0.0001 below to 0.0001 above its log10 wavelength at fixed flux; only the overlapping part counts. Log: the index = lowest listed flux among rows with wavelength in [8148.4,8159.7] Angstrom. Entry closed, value 19.95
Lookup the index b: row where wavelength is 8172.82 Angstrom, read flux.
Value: 20.29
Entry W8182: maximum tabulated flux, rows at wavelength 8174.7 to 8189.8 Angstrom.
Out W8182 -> 20.06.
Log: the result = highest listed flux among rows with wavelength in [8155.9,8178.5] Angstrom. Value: 20.29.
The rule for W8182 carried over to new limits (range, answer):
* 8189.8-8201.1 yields 19.85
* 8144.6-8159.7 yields 20.03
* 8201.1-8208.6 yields 19.74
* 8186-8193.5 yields 19.93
